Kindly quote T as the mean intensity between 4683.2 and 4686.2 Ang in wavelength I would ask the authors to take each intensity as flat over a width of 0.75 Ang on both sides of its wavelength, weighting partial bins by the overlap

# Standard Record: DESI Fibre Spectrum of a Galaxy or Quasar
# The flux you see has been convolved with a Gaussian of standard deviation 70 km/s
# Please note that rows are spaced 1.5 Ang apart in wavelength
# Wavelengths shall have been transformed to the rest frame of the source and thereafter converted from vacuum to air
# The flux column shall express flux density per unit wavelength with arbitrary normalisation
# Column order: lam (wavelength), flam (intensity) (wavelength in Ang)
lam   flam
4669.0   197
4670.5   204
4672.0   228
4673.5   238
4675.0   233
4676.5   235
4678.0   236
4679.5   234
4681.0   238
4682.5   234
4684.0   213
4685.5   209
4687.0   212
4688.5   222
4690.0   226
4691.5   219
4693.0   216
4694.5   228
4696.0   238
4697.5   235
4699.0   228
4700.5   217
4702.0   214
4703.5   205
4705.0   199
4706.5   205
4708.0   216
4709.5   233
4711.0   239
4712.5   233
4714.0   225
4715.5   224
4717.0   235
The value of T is 211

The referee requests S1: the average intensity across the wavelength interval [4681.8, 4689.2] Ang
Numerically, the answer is 218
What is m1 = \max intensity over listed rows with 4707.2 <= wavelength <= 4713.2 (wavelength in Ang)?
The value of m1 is 239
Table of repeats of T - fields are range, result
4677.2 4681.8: 236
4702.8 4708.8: 206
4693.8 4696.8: 233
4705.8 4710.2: 218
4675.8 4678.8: 235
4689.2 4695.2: 222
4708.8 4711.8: 236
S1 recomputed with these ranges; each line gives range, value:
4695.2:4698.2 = 236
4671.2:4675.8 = 233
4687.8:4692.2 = 222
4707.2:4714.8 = 229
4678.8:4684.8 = 230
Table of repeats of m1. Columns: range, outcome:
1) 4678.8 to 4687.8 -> 238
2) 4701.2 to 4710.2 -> 233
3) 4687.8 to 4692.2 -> 226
